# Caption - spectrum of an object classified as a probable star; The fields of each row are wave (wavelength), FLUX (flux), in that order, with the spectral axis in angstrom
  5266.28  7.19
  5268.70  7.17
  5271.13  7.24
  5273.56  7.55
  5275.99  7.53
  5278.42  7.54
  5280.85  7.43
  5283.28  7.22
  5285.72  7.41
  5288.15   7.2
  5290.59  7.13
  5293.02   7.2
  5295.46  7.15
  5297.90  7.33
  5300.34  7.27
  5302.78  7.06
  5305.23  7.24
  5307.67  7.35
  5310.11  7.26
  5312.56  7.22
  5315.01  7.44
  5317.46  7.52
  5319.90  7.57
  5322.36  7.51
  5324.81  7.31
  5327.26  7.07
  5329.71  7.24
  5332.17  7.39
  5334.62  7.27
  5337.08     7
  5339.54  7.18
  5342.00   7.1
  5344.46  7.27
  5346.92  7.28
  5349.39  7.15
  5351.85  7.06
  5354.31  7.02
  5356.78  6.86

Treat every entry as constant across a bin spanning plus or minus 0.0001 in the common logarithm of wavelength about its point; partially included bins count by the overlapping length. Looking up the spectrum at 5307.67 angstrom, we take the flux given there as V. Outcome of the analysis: 7.35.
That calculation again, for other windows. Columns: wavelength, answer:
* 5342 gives 7.1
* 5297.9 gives 7.33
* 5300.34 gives 7.27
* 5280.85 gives 7.43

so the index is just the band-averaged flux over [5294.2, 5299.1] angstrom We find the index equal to 7.24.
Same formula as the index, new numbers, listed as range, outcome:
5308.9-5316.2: 7.3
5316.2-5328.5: 7.4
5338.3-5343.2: 7.14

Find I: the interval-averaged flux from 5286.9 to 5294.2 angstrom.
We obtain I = 7.19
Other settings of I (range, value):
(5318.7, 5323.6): 7.53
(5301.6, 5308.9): 7.22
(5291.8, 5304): 7.21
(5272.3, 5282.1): 7.51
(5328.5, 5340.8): 7.21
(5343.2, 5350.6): 7.23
